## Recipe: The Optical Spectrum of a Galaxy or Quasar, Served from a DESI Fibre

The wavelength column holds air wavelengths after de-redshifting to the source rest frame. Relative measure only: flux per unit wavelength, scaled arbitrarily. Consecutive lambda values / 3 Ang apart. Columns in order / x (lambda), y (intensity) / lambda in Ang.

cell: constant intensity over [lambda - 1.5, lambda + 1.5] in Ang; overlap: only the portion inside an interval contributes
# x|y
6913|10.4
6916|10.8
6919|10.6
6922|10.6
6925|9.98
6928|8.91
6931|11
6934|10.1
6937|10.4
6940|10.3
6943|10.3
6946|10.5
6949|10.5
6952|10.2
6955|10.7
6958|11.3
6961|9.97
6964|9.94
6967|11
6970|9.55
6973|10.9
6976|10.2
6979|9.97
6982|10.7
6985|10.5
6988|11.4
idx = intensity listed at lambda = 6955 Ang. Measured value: 10.7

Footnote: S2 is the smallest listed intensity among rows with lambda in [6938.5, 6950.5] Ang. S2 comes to 10.3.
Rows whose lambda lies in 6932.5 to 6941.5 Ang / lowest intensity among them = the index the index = 10.1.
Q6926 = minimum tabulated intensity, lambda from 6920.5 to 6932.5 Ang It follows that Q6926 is 8.91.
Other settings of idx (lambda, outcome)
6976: 10.2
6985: 10.5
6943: 10.3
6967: 11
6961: 9.97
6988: 11.4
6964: 9.94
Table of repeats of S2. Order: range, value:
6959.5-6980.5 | 9.55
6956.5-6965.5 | 9.94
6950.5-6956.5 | 10.2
